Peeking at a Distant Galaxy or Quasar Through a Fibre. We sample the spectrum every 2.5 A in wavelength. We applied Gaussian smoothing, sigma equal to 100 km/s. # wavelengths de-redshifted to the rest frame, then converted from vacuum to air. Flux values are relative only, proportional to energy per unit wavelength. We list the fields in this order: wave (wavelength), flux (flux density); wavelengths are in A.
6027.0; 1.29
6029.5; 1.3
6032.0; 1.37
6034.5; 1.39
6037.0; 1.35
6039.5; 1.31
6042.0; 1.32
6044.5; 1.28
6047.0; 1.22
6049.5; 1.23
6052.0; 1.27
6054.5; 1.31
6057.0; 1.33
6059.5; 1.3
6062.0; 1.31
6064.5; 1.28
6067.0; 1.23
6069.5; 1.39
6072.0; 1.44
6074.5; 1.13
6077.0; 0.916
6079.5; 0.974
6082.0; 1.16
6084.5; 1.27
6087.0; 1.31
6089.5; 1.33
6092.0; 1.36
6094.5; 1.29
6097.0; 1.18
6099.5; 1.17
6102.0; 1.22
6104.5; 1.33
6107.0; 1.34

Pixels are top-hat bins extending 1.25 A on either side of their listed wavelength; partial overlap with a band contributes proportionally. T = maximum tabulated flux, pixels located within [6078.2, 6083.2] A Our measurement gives 1.16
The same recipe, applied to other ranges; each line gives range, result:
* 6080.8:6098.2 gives 1.36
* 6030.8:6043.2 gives 1.39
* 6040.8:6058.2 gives 1.33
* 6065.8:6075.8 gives 1.44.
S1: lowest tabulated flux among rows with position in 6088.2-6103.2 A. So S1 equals 1.17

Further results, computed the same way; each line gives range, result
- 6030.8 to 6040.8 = 1.31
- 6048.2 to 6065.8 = 1.23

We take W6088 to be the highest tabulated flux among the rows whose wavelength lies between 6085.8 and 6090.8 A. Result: 1.33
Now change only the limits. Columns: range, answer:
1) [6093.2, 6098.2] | 1.29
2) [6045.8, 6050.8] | 1.23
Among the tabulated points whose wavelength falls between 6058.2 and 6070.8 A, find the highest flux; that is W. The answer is 1.39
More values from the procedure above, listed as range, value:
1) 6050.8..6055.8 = 1.31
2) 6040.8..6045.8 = 1.32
